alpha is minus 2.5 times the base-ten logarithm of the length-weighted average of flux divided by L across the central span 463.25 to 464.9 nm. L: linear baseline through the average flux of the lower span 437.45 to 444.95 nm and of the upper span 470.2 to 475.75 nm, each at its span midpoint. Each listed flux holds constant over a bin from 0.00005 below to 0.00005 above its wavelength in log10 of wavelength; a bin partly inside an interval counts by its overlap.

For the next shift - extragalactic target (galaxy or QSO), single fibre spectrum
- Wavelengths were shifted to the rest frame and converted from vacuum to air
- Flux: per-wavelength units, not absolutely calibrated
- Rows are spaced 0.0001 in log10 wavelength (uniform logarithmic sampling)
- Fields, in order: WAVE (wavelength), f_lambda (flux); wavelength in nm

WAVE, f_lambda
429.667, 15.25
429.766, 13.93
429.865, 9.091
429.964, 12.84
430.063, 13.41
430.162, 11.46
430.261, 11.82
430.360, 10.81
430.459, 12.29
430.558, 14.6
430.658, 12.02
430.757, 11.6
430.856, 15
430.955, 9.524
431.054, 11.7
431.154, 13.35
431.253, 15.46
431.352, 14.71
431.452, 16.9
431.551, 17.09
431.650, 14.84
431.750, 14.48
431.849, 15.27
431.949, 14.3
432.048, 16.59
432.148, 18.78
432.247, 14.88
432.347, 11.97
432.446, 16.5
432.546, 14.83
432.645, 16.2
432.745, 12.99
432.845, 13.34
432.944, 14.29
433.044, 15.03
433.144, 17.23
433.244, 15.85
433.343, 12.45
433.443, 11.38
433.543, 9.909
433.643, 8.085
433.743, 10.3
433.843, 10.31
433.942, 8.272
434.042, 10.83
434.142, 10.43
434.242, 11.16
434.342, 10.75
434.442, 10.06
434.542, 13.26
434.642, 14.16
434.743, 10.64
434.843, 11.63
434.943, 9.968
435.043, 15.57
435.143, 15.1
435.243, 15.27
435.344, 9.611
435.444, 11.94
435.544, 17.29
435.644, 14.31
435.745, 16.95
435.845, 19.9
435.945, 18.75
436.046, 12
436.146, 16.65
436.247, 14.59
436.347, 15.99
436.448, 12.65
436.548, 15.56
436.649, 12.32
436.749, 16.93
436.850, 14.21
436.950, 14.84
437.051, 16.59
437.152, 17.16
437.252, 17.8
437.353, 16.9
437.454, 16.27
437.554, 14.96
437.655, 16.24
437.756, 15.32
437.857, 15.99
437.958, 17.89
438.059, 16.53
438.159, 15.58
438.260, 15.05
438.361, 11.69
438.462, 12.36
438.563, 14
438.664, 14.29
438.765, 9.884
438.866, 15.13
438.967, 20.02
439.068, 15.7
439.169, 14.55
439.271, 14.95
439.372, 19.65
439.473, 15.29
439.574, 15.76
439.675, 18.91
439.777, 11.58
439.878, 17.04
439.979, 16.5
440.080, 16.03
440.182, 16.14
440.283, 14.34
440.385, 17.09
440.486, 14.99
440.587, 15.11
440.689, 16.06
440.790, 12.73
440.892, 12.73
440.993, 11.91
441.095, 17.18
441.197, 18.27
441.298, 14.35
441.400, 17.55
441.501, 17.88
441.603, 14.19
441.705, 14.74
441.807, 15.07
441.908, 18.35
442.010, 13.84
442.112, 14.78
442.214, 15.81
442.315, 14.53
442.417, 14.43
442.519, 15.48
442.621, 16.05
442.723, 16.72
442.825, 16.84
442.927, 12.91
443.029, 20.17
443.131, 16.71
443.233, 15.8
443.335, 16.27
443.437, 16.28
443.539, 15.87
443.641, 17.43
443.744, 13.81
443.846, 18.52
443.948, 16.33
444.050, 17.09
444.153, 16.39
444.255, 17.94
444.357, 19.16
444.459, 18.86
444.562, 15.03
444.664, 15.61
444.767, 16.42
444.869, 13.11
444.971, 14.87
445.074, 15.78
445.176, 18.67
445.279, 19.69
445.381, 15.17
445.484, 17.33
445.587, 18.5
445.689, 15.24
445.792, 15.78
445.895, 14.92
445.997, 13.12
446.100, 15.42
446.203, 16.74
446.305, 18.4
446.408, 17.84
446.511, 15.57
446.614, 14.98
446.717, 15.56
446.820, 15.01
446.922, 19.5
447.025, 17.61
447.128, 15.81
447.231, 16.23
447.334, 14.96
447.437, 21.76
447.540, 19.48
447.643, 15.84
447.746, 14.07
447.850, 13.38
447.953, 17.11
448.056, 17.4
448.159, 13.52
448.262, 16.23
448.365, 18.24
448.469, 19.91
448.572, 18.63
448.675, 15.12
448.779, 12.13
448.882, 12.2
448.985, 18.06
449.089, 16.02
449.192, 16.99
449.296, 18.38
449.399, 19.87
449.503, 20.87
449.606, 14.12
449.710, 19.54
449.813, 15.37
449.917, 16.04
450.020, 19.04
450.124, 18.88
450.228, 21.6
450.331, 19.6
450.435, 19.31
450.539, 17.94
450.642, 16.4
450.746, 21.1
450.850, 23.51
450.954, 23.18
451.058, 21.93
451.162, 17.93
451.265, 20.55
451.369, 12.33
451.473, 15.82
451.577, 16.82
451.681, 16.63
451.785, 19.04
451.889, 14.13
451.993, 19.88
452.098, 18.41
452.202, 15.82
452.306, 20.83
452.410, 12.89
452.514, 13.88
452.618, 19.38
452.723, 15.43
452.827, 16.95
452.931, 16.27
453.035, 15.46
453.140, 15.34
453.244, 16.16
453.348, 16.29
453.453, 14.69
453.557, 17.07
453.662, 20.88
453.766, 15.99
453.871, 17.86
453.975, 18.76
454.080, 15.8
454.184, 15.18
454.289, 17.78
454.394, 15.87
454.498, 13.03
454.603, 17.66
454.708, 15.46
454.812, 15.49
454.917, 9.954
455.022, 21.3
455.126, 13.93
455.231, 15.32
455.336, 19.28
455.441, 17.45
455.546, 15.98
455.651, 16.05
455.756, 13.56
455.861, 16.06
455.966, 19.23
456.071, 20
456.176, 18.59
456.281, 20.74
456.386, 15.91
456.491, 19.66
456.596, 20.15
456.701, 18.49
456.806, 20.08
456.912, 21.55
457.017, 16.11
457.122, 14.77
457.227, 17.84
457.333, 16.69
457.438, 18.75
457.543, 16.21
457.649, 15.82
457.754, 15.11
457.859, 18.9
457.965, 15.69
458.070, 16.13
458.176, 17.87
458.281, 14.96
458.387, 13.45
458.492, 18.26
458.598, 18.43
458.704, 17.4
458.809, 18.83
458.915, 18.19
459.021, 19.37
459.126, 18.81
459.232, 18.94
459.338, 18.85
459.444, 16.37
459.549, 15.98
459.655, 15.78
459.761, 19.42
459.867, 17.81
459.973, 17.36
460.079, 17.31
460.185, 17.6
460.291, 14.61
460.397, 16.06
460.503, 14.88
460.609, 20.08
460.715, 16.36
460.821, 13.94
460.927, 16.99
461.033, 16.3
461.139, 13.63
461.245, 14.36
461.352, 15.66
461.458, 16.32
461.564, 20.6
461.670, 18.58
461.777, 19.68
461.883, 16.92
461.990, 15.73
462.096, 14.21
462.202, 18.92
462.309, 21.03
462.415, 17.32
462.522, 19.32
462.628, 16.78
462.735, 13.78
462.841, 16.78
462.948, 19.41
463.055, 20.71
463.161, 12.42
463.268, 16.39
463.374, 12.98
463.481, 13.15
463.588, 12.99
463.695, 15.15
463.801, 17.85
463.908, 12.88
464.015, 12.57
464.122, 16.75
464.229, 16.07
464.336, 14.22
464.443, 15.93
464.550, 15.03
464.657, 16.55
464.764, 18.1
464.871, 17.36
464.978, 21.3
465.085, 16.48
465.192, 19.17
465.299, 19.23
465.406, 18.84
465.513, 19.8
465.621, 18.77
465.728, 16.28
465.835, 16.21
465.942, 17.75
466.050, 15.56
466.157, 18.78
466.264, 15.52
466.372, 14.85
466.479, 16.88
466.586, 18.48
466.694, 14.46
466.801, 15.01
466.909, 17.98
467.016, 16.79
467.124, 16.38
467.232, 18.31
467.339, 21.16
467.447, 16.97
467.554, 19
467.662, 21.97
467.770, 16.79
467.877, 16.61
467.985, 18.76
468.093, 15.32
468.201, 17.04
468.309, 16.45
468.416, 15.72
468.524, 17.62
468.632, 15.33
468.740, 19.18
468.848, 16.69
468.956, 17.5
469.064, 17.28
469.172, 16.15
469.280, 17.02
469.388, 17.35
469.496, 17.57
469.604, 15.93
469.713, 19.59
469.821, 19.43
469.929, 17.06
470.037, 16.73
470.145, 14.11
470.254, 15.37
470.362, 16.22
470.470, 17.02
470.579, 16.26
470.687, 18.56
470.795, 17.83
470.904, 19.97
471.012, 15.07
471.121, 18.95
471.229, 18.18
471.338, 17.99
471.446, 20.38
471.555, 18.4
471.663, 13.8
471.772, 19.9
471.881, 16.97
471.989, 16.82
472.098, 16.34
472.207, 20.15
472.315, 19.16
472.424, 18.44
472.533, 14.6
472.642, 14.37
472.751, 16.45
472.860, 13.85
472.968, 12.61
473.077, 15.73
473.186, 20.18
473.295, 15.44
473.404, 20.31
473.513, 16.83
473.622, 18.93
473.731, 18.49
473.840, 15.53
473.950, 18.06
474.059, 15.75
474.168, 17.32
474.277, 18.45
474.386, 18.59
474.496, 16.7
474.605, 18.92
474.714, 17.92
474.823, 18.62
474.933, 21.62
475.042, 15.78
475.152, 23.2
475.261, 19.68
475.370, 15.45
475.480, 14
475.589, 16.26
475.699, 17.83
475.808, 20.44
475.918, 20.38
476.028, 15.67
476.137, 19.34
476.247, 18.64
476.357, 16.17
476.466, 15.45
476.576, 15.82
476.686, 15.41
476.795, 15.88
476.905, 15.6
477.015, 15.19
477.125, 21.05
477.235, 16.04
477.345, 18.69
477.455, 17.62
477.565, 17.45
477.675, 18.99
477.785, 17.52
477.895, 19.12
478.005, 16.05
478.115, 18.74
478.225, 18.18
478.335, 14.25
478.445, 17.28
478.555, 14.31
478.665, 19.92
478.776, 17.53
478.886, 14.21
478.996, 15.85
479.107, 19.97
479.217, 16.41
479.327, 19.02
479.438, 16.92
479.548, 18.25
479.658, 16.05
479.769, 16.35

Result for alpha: 0.12 mag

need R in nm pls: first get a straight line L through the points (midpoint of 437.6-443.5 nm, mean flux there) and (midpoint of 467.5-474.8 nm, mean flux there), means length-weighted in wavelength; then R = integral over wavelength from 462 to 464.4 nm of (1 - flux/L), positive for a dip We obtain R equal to 0.12 nm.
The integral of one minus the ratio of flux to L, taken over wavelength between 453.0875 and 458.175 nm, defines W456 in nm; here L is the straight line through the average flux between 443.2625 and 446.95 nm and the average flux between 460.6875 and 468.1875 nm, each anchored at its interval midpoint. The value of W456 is -0.10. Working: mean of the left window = 16.4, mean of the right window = 16.8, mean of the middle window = 17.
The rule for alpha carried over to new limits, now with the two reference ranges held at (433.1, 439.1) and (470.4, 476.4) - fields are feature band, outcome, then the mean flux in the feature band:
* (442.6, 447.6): -0.12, 16.6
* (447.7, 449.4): -0.07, 16.2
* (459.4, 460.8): -0.03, 16.8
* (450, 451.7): -0.23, 19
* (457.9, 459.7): -0.07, 17.3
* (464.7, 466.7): -0.05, 17.6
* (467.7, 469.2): 0.01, 17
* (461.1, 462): -0.03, 16.9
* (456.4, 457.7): -0.12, 17.9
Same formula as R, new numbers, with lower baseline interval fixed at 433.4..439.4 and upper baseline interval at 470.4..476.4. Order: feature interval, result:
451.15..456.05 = -0.249 nm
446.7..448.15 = -0.143 nm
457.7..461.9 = -0.189 nm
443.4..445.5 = -0.251 nm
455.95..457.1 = -0.217 nm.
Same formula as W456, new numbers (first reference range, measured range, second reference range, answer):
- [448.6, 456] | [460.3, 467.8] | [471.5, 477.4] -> 0.17 nm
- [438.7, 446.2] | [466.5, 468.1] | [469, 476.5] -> -0.04 nm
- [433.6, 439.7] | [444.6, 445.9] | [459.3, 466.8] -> -0.10 nm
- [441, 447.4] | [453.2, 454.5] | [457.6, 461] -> 0.00 nm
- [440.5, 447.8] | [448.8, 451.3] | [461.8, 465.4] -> -0.36 nm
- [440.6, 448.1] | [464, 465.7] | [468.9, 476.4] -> -0.02 nm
